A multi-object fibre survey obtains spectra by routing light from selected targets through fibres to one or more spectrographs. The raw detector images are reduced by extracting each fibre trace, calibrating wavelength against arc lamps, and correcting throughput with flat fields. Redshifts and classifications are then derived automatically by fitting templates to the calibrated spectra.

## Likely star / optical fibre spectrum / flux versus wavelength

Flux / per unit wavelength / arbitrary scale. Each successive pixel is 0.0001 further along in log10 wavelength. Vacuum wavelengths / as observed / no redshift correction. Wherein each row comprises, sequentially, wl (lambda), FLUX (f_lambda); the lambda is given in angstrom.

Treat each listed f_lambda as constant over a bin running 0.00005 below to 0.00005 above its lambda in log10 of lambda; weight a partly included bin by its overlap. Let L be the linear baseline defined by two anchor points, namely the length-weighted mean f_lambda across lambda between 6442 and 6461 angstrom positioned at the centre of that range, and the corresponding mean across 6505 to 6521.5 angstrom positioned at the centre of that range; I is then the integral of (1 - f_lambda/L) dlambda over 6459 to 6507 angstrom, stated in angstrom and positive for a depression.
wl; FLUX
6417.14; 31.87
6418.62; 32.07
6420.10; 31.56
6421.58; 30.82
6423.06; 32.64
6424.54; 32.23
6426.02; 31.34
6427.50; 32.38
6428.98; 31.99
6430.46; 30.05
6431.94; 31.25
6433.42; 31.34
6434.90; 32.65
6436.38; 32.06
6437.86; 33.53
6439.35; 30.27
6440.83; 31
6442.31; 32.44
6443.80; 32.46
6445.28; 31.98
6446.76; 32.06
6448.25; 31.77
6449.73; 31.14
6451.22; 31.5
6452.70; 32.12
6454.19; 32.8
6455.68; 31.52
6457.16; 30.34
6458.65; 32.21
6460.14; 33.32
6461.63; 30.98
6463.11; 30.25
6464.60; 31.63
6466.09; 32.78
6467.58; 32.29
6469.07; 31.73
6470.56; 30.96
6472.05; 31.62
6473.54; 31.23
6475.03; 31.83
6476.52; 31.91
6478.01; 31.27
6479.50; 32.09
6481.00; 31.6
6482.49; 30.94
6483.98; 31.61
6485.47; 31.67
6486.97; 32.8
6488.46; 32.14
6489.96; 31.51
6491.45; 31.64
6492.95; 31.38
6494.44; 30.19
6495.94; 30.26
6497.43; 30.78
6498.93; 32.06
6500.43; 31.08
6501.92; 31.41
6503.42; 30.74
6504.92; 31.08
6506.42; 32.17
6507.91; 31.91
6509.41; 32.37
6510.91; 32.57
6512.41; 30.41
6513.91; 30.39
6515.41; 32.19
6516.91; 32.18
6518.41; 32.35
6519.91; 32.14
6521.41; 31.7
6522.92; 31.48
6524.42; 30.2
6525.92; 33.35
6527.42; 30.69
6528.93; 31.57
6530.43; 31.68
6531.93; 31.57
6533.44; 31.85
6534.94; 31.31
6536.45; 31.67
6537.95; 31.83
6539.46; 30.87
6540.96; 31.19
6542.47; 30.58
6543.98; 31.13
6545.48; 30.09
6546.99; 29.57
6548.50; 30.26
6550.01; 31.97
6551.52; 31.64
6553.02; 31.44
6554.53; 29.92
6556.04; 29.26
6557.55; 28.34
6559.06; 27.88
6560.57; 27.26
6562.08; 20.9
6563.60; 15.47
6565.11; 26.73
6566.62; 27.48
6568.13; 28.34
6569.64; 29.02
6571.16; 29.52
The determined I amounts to 0.5 angstrom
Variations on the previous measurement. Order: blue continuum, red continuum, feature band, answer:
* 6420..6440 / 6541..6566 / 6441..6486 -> -1.3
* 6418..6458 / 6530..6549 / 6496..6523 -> -0.3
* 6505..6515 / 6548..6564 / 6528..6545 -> -1.1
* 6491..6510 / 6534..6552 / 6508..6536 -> -0.5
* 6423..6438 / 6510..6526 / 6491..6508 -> 0.3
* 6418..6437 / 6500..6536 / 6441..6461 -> -0.2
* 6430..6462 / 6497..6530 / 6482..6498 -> 0.1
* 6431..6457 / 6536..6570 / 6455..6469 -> -0.2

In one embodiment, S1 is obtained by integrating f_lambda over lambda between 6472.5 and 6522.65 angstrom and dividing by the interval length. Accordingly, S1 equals 31.6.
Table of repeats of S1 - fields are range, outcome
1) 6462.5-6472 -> 31.6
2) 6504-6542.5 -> 31.6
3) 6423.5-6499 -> 31.7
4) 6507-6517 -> 31.7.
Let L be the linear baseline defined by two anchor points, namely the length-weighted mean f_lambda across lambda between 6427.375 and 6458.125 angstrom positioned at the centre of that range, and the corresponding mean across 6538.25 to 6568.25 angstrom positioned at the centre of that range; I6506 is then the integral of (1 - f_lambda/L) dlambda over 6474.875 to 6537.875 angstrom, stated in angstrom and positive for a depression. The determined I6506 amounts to -3.5 angstrom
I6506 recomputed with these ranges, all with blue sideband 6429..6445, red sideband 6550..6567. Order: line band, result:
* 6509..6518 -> -0.9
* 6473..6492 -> -1.1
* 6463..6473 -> -0.4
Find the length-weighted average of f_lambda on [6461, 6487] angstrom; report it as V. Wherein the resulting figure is 31.6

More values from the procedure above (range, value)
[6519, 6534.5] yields 31.6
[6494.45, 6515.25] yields 31.3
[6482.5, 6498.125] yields 31.4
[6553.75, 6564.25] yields 25.7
